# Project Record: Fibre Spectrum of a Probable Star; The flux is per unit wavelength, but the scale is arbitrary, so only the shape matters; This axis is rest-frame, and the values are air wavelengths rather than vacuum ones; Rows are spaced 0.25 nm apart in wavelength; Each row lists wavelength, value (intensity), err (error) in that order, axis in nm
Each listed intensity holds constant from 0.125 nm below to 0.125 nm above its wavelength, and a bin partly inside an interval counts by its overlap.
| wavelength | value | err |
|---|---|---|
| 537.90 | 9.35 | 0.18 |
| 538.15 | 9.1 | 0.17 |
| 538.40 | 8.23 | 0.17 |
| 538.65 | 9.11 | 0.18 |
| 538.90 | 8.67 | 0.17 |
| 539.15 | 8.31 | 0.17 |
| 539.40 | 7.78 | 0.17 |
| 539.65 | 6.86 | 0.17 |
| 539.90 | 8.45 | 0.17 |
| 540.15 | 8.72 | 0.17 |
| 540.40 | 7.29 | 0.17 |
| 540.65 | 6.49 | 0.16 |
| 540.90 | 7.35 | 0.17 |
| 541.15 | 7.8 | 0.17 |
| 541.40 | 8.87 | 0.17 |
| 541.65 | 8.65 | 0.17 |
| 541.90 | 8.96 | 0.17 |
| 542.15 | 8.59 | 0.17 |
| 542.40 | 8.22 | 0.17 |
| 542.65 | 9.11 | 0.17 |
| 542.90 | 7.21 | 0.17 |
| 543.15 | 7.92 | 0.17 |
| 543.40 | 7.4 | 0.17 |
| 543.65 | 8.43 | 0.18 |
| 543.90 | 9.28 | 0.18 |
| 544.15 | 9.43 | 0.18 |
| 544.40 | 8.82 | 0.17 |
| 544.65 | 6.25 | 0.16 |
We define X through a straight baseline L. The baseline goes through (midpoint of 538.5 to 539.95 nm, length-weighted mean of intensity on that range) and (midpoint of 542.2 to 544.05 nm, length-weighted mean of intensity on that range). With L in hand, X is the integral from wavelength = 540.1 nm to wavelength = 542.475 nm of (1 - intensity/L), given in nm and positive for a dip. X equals 0.04 nm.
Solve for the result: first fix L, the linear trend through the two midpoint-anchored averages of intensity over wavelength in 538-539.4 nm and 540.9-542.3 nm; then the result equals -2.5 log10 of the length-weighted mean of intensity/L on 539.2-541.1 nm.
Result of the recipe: 0.13 mag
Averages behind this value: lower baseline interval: 8.62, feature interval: 7.6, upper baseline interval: 8.46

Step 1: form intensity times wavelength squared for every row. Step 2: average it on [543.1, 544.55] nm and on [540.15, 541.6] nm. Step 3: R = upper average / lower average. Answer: 1.12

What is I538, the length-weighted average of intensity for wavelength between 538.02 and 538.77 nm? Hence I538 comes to 8.81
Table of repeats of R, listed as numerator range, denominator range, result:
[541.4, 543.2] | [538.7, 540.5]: 1.06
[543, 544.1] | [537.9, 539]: 0.96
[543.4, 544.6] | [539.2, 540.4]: 1.11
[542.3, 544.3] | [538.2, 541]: 1.07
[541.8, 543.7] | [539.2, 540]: 1.07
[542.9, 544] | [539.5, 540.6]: 1.06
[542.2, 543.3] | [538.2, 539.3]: 0.96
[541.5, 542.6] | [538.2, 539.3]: 1.02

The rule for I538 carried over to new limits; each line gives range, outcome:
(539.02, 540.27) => 8.02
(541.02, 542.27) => 8.57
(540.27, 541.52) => 7.56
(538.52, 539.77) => 8.15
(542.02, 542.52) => 8.41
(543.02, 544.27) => 8.48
